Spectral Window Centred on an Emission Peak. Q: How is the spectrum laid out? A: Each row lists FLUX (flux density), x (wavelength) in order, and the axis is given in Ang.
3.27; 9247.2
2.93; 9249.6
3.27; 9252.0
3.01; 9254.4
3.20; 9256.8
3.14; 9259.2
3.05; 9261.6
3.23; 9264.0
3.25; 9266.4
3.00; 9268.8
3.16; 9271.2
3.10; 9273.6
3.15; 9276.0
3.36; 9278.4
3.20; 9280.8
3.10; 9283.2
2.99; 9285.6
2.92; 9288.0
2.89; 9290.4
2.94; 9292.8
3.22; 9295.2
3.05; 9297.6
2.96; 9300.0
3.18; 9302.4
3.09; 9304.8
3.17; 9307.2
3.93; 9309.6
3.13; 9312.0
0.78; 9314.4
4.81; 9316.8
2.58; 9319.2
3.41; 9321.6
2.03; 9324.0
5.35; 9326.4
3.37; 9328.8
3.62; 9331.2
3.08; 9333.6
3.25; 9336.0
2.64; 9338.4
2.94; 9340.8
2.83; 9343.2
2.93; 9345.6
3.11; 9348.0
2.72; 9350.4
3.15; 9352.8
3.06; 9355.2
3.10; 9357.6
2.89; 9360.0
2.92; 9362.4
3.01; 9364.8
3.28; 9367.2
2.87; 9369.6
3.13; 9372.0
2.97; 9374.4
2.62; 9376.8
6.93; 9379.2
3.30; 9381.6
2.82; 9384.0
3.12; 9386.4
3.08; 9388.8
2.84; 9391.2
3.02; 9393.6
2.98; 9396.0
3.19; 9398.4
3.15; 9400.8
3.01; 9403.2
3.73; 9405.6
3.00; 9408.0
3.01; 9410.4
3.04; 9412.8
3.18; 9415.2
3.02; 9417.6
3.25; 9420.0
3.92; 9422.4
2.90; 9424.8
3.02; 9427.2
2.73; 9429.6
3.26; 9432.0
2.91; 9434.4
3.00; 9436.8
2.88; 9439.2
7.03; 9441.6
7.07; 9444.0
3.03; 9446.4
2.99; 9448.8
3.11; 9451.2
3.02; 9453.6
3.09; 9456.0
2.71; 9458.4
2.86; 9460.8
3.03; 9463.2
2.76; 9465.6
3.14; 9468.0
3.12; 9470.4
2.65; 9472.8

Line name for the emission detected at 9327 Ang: [N II] 6583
